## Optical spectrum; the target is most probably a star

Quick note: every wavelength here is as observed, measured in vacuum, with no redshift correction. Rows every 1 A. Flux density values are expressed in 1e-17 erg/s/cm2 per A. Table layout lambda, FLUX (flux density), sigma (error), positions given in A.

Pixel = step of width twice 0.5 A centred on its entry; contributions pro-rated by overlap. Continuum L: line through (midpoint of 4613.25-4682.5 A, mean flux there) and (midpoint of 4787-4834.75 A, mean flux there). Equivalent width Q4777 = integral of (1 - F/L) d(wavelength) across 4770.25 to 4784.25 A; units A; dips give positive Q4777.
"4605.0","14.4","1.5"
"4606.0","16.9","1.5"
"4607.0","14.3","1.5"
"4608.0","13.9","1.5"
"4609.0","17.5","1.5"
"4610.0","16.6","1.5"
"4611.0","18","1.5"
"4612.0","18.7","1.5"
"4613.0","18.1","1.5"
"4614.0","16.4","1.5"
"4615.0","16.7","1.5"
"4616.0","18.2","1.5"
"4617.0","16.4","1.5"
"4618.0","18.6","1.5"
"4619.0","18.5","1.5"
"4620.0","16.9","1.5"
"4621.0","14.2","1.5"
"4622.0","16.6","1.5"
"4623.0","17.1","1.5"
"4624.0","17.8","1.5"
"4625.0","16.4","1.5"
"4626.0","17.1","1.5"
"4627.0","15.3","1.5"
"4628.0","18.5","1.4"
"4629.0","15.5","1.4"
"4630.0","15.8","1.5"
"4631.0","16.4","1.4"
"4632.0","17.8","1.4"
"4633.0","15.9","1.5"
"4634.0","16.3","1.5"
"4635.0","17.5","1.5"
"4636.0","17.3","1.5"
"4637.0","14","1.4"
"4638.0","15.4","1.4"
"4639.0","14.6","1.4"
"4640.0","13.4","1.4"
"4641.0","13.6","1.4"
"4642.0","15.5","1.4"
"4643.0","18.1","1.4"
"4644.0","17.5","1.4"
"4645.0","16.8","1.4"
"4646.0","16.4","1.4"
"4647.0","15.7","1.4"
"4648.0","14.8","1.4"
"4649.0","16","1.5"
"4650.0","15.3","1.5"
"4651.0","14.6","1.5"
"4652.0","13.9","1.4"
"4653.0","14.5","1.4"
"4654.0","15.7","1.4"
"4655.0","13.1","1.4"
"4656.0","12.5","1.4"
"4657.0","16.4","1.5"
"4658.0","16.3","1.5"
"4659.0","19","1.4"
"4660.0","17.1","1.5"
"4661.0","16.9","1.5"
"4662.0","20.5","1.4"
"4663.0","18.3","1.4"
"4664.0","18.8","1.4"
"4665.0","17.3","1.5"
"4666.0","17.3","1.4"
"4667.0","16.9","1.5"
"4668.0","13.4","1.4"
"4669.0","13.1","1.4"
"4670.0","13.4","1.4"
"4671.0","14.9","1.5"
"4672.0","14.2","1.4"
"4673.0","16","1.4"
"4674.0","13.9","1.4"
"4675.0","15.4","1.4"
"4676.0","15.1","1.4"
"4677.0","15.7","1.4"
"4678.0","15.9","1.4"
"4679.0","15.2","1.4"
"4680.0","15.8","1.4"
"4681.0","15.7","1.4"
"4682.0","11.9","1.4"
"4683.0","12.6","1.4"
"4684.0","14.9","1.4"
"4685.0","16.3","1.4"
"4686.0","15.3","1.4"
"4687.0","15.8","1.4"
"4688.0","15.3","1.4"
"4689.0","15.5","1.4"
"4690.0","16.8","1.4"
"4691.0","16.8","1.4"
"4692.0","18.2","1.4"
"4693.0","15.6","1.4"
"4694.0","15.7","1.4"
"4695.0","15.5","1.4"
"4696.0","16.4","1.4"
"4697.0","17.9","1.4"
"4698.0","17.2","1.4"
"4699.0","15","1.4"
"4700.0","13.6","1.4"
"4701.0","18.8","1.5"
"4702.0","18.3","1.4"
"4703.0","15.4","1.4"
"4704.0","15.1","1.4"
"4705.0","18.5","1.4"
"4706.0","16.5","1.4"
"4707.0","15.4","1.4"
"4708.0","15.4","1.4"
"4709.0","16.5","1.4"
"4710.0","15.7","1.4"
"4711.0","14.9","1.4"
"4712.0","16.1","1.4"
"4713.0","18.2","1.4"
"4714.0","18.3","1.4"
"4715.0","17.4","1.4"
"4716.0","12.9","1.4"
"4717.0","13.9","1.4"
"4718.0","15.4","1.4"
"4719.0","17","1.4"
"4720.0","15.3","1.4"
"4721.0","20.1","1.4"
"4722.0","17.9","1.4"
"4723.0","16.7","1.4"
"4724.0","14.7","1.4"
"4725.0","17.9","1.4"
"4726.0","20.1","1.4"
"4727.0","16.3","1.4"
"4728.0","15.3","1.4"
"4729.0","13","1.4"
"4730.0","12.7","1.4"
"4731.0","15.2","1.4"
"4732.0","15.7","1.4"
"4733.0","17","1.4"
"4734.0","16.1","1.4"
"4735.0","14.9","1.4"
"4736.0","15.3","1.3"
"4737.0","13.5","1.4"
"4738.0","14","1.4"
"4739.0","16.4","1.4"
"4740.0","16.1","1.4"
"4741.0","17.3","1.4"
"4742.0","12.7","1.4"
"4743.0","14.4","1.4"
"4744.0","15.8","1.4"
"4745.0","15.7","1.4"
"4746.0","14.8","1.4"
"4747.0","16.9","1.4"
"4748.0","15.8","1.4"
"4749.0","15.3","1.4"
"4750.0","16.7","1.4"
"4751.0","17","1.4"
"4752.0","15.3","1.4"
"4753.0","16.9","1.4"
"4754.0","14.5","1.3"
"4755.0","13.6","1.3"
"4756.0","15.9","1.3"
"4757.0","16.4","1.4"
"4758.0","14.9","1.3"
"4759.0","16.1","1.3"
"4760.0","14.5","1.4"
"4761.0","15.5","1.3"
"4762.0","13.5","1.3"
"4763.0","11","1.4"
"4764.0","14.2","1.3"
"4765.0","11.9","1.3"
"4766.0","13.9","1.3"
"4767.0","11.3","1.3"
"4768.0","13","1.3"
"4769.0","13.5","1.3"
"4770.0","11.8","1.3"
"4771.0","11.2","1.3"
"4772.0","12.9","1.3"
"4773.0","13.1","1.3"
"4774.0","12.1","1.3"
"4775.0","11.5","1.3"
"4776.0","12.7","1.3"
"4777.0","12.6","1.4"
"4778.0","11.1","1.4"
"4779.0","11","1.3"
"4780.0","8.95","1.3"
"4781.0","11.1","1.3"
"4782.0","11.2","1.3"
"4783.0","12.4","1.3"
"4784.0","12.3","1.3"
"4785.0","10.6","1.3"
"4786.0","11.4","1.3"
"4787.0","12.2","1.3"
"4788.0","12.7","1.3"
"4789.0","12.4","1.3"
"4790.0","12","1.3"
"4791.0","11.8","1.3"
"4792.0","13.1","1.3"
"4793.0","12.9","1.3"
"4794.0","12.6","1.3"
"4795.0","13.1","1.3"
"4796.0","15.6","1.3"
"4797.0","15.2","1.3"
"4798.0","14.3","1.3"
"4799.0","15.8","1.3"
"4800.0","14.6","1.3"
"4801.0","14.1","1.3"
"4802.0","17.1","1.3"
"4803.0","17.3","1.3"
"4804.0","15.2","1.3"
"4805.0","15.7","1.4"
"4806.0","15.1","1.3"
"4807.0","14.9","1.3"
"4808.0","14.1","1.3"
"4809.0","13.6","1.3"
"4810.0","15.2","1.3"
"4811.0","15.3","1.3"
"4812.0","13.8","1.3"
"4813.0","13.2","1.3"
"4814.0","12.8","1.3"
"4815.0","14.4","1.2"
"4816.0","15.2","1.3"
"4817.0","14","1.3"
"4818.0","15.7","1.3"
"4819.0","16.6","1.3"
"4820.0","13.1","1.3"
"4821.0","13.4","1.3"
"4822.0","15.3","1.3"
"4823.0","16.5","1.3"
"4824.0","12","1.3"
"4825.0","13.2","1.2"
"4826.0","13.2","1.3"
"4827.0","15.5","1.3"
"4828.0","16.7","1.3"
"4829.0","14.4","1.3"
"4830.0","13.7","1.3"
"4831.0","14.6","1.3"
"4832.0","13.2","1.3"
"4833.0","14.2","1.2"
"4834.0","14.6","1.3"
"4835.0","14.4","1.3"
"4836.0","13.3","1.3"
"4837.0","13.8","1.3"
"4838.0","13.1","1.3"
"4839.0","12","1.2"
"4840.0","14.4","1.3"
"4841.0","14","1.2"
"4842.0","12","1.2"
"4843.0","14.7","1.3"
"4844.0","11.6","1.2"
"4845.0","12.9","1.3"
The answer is 2.8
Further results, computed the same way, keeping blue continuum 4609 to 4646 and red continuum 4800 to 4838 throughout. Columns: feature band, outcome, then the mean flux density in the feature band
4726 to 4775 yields 2.1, 14.6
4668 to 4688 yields 1.6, 14.8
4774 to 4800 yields 4.2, 12.5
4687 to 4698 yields -0.3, 16.4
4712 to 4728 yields -1.2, 16.7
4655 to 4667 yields -0.6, 17.1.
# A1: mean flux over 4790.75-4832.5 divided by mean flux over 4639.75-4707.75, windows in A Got 0.92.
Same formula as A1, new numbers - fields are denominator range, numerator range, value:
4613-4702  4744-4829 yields 0.87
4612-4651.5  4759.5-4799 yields 0.77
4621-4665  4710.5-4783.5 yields 0.91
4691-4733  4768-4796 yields 0.74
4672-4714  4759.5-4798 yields 0.79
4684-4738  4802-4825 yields 0.91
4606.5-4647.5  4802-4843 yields 0.87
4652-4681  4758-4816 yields 0.84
